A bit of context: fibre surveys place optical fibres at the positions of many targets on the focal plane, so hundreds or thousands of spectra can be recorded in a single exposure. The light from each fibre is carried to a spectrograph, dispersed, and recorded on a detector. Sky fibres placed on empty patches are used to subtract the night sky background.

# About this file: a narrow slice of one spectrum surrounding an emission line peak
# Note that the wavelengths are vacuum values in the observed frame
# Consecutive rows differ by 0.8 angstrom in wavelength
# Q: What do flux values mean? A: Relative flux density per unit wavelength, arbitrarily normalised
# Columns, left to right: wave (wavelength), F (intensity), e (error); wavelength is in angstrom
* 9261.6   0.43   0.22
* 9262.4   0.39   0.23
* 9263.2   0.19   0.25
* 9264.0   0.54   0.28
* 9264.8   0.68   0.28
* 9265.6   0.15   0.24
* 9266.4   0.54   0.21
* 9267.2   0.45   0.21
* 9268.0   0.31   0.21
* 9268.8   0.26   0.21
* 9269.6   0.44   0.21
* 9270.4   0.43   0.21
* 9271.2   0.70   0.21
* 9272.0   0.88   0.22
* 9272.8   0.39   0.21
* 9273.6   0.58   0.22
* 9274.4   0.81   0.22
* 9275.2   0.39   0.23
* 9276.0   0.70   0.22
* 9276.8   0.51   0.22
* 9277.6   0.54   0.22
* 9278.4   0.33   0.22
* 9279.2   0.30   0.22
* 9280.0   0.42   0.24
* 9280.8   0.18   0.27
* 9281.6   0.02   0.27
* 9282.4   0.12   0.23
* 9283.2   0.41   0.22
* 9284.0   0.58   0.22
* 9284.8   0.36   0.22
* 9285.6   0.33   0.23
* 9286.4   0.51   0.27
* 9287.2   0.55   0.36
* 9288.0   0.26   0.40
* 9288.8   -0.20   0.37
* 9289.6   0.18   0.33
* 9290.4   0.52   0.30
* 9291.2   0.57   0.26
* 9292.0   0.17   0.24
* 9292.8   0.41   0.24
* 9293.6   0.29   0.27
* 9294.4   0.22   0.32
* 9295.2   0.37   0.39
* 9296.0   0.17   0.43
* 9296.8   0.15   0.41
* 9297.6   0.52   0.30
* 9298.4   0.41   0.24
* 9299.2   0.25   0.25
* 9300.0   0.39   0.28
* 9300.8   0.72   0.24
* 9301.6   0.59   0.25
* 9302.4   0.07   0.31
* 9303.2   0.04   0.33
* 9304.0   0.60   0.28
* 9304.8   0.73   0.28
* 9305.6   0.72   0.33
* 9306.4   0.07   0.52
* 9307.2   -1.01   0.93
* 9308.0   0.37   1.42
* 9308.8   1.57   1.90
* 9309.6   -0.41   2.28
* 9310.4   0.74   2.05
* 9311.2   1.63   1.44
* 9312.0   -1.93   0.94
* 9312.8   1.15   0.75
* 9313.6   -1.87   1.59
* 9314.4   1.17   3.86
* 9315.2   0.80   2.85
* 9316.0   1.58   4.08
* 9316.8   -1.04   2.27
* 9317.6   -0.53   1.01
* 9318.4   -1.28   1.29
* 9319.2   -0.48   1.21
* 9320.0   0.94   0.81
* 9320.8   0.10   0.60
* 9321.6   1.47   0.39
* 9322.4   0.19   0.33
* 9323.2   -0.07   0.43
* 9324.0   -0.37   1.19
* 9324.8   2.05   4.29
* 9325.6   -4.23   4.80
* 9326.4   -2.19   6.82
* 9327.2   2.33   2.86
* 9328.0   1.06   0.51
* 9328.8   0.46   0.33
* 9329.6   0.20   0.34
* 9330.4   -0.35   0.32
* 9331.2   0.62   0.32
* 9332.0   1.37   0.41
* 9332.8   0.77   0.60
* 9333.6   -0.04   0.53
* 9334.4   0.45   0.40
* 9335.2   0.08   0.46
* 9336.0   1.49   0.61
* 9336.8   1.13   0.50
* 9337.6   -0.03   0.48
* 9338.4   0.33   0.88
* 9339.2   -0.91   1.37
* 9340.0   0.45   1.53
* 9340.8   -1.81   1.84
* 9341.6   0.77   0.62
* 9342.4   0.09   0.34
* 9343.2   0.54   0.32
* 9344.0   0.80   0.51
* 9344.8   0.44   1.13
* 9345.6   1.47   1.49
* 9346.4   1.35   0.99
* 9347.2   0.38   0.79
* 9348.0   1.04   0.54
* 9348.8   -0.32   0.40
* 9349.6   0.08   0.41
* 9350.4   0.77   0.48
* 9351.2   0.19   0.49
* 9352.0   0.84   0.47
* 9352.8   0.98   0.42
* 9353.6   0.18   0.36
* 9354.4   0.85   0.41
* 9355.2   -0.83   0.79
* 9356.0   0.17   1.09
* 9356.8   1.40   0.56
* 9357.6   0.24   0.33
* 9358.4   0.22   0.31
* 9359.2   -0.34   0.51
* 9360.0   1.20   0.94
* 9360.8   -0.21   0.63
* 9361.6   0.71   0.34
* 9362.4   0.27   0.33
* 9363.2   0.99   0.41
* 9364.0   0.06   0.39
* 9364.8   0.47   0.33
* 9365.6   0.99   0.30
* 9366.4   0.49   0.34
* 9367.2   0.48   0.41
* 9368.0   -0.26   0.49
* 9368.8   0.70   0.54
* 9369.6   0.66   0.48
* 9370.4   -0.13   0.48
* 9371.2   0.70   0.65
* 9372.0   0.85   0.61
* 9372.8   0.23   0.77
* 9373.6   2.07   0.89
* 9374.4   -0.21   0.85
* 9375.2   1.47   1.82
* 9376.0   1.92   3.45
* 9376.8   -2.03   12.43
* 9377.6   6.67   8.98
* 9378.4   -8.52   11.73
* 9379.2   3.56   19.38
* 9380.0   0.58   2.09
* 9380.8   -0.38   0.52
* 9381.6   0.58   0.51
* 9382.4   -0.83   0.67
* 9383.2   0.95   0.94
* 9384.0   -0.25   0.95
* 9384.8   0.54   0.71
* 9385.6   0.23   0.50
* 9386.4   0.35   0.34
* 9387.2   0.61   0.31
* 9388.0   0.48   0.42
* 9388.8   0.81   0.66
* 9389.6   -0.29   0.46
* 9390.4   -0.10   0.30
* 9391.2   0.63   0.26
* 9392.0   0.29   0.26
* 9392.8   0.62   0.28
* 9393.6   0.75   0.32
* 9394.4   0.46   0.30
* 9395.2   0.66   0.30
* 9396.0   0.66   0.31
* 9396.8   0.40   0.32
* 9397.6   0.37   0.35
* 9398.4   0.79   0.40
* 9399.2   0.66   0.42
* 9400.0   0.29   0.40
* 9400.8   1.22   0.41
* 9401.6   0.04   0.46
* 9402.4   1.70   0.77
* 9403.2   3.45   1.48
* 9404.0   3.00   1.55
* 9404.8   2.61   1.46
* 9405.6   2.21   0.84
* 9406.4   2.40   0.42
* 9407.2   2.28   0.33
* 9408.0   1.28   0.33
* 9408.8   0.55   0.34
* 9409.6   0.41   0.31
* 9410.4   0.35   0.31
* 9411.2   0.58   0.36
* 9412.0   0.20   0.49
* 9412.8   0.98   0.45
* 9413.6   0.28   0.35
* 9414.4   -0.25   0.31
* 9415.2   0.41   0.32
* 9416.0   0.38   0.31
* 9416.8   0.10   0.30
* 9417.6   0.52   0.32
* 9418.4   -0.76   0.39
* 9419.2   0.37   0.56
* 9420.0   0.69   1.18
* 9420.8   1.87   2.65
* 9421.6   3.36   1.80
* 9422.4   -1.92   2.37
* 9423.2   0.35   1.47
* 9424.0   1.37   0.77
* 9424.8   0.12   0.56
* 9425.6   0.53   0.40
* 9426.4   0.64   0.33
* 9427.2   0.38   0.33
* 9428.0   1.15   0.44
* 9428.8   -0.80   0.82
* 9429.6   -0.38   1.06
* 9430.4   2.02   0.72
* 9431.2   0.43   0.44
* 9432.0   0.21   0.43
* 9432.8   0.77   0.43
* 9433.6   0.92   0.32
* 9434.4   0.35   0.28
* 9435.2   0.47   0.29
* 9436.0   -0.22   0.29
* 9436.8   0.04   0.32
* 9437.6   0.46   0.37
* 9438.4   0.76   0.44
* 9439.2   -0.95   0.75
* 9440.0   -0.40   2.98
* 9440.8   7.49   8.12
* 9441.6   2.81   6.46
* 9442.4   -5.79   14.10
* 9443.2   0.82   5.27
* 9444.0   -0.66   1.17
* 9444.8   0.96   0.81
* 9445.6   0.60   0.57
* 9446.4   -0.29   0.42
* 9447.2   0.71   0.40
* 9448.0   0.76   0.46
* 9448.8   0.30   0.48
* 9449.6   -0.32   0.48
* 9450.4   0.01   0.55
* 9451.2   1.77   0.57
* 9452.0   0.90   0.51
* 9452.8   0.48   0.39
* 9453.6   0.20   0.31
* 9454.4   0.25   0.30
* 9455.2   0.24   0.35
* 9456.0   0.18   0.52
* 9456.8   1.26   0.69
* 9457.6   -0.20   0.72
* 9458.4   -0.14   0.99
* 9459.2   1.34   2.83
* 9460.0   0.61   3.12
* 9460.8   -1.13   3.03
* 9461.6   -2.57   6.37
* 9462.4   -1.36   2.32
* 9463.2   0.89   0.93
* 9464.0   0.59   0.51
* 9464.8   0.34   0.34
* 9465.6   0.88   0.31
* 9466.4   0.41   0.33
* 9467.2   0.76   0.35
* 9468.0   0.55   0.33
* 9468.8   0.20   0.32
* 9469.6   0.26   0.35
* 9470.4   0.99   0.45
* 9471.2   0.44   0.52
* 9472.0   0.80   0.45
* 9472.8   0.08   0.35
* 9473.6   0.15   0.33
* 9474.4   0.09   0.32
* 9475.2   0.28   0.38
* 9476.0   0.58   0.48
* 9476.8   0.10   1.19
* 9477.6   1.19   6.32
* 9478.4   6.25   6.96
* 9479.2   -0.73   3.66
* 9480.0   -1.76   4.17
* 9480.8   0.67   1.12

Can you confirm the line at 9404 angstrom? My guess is H-beta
